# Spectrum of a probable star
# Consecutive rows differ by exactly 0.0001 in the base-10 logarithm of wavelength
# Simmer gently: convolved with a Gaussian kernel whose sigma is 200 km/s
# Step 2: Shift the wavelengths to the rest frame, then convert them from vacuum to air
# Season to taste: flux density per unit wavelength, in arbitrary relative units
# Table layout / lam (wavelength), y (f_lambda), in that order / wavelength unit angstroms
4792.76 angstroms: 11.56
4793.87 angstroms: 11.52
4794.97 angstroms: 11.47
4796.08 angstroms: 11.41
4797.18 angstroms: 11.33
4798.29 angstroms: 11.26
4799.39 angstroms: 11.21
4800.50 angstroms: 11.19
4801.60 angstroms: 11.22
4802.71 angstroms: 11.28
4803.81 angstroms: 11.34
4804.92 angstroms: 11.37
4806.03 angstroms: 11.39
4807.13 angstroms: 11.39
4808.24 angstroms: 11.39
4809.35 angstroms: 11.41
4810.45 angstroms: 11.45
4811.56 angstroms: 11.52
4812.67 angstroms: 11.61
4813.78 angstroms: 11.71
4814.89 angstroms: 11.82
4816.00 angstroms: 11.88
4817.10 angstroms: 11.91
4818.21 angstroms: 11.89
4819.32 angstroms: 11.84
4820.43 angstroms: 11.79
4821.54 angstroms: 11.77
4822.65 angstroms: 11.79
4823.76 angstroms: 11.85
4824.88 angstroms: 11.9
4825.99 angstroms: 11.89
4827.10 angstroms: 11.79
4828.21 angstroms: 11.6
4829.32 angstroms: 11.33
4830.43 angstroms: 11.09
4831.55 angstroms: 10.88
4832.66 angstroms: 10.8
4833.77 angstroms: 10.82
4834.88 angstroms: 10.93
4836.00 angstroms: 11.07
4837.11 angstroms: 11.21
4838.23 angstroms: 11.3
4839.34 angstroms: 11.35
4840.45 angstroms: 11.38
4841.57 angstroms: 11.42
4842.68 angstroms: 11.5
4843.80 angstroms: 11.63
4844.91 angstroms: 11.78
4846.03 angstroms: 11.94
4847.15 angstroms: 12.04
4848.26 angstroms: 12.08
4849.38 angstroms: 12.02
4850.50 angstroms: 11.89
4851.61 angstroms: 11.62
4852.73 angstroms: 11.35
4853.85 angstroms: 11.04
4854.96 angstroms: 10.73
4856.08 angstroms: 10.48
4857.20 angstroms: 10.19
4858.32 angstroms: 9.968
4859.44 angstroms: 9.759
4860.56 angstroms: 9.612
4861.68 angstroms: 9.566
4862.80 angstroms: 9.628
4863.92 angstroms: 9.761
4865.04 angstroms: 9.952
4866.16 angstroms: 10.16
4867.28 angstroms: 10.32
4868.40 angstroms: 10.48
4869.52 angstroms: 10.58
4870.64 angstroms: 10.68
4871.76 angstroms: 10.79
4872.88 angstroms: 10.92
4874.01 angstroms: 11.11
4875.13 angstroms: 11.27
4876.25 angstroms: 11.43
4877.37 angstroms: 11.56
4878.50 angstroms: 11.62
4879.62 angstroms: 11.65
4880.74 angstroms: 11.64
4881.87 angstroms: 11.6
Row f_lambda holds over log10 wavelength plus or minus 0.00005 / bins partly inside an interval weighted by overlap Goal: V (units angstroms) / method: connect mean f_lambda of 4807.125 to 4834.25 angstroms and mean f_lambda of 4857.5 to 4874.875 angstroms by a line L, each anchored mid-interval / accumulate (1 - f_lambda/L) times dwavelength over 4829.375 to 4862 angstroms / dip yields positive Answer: -0.8 angstroms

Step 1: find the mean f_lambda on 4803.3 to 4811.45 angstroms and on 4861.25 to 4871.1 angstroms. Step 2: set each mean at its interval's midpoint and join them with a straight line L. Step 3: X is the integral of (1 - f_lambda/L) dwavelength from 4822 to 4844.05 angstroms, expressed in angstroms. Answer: -1.1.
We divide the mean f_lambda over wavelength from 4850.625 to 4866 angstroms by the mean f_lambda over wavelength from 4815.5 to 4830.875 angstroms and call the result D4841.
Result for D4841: 0.88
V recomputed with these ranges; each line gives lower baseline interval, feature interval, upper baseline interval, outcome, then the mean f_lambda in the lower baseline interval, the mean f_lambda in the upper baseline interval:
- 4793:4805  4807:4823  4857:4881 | -0.76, 11.3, 10.6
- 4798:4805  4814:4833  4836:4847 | -0.42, 11.3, 11.5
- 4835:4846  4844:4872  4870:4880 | 1.40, 11.4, 11.2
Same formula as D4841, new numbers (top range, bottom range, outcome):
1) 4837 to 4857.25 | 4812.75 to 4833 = 0.98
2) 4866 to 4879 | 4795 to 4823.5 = 0.95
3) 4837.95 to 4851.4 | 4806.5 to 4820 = 1.00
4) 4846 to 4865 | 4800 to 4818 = 0.93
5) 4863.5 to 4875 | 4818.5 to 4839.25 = 0.92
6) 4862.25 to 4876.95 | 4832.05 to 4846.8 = 0.93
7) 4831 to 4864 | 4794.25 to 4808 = 0.97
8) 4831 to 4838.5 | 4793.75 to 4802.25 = 0.97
